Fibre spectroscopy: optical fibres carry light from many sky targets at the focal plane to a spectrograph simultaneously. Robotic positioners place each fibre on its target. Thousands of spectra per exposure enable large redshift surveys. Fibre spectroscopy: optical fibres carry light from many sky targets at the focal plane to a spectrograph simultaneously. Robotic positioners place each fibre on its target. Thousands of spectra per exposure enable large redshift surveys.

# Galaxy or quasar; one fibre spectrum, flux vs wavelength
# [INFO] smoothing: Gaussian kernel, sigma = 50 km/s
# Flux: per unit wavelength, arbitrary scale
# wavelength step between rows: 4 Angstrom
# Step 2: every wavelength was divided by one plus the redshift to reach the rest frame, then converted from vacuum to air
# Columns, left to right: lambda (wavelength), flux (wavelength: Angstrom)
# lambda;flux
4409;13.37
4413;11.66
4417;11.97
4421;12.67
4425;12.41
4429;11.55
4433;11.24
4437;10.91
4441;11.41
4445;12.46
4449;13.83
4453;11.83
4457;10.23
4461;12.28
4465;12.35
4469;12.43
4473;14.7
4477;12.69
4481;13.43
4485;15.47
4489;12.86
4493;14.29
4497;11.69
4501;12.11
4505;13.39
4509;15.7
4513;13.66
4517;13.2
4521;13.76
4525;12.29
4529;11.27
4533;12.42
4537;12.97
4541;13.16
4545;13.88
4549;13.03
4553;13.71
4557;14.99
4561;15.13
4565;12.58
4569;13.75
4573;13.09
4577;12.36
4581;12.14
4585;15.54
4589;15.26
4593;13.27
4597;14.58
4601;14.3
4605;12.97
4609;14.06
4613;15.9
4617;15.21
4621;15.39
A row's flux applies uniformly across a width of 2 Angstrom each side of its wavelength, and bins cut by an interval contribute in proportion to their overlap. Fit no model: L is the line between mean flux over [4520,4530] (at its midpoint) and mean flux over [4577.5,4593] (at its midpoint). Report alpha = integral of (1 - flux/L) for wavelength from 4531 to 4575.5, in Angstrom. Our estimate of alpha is -1.2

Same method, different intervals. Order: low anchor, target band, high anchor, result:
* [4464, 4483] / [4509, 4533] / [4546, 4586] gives 0.6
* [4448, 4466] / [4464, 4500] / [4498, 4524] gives -1.8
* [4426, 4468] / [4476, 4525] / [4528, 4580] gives -3.6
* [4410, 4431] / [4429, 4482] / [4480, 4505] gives 1.9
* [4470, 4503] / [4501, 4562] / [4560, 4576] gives 0.0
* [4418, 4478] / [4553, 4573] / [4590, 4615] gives -0.4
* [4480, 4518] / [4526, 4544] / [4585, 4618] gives 1.8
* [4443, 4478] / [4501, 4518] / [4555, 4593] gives -0.9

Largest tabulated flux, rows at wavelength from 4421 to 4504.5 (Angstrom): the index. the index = 15.47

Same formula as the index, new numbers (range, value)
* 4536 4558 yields 14.99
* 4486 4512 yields 15.7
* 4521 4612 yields 15.54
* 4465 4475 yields 14.7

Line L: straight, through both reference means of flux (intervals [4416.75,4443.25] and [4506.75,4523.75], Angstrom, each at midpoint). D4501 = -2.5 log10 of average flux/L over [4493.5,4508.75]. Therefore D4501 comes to 0.054 mag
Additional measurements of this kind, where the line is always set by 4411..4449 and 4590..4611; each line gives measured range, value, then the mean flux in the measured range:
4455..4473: 0.02 mag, 12.1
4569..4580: 0.06 mag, 12.9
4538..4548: -0.01 mag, 13.4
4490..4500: -0.02 mag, 12.9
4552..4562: -0.10 mag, 14.6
